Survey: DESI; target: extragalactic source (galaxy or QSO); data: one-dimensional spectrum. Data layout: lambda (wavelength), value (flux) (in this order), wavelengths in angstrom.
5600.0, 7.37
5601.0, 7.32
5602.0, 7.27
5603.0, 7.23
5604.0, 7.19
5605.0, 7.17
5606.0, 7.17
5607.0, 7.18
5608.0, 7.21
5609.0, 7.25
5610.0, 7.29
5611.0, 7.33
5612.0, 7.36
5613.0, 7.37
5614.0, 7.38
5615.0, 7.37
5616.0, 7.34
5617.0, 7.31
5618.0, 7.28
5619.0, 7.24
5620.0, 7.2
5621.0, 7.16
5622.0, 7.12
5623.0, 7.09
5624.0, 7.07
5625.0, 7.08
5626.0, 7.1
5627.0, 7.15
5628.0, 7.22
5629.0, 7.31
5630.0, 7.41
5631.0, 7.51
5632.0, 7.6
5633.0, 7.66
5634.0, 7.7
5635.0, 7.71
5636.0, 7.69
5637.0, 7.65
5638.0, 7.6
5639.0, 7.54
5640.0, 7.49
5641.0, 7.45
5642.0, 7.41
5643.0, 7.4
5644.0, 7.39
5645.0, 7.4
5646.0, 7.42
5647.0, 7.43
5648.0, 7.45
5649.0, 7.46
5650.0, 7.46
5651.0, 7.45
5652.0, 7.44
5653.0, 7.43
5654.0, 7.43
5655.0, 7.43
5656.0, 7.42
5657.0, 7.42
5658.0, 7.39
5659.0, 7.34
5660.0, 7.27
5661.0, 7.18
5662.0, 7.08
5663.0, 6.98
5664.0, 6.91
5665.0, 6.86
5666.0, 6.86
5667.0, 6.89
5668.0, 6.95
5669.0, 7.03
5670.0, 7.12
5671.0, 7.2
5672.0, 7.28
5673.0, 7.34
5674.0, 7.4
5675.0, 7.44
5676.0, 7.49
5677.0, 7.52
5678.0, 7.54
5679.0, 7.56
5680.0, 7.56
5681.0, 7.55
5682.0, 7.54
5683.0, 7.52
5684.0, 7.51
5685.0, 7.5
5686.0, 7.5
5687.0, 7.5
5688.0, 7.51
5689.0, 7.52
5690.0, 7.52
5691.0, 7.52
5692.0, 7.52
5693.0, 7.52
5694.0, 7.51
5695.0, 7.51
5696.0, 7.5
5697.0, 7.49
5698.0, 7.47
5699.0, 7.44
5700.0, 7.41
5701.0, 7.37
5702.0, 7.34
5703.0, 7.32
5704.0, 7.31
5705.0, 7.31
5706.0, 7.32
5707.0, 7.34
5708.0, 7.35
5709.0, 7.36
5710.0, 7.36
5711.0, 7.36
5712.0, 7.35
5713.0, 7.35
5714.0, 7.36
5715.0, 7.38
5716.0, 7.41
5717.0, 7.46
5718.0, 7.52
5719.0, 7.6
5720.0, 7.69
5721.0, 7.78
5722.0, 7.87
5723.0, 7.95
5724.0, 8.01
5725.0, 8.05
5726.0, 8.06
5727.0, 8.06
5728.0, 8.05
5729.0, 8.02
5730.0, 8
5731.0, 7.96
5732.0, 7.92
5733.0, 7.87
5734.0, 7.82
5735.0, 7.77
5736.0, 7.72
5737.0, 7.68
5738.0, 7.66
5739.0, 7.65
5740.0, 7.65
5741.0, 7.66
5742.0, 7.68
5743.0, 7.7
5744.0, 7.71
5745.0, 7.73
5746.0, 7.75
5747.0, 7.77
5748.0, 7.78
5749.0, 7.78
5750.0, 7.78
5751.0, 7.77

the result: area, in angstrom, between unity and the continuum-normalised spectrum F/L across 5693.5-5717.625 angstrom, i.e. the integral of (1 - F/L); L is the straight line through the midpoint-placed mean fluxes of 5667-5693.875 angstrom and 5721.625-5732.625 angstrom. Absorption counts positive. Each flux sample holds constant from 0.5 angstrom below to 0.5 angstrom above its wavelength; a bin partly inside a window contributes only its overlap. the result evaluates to 1.1 angstrom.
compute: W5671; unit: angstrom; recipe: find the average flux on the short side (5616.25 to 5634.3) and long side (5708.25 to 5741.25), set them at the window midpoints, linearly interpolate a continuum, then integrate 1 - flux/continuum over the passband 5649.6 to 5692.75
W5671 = 0.8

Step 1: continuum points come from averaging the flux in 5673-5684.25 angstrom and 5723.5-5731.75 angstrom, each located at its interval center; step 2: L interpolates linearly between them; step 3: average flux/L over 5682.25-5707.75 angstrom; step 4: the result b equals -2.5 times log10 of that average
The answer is 0.032 mag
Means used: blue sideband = 7.5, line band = 7.45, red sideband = 8.02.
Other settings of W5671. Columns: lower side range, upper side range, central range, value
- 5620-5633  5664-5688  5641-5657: -0.31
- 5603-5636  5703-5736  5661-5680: 0.71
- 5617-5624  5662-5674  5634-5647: -0.71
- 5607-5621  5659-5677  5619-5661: -0.99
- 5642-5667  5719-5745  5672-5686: -0.04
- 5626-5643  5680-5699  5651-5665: 0.42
